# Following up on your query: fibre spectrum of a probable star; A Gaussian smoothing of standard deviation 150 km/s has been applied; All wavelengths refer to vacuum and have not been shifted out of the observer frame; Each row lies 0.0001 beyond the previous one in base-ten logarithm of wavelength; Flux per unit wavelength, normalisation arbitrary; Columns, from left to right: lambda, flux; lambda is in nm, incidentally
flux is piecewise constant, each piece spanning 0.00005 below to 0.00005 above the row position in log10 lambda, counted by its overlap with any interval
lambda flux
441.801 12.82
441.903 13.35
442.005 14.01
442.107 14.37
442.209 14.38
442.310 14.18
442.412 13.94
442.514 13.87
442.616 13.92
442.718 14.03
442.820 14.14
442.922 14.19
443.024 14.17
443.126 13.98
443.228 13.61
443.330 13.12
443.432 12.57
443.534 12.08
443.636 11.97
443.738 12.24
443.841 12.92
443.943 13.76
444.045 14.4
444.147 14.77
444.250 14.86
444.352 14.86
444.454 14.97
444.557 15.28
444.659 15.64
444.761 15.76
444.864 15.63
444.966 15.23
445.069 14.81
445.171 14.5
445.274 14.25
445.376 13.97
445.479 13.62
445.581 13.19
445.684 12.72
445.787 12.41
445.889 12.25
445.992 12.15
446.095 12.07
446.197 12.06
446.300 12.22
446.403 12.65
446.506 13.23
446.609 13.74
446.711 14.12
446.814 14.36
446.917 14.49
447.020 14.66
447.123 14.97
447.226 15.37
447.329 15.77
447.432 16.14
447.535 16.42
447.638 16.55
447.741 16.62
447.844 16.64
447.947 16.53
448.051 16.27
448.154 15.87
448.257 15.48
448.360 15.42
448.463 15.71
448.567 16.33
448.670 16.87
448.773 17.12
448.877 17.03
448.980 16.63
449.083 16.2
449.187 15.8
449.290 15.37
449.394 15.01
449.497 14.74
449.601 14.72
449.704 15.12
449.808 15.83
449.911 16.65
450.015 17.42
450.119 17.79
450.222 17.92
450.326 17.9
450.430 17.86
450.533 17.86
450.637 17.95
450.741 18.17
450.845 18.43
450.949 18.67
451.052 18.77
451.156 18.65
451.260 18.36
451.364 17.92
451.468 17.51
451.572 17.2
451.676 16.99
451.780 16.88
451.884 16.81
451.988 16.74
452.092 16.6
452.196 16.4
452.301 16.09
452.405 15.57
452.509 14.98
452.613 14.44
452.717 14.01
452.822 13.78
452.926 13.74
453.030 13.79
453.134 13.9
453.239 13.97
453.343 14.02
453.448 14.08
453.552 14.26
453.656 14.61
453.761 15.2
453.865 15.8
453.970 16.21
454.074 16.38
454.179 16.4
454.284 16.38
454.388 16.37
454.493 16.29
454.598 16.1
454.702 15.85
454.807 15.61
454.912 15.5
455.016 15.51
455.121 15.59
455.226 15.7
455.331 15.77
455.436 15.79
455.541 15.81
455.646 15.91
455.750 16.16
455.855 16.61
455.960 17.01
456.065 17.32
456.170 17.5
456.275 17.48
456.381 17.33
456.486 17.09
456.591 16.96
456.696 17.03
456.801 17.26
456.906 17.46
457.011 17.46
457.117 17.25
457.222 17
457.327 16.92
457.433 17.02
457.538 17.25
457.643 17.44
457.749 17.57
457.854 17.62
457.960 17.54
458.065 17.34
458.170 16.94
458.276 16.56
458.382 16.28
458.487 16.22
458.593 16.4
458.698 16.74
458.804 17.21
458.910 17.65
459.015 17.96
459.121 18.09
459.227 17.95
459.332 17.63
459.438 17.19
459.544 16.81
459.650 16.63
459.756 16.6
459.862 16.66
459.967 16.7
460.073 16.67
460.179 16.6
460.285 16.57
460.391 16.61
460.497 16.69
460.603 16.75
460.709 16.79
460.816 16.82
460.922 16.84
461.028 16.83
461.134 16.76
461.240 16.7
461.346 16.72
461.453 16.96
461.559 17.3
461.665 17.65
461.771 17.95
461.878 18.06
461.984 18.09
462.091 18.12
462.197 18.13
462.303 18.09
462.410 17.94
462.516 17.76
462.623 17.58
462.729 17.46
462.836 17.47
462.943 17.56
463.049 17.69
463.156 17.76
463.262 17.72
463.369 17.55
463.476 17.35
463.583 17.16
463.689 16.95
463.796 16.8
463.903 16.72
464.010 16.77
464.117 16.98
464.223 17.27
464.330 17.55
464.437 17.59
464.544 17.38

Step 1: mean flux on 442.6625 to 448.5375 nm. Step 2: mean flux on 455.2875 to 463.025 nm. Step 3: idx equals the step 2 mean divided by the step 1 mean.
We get 1.20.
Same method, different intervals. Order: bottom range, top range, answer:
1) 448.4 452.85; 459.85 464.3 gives 1.03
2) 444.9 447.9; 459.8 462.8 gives 1.21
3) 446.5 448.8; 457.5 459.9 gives 1.10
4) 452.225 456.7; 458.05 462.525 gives 1.09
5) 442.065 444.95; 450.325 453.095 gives 1.19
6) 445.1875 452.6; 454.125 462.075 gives 1.07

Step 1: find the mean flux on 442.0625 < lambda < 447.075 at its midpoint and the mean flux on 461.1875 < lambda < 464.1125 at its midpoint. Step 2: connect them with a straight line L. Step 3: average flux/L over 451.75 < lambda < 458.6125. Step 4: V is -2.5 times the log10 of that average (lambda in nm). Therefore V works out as -0.01 mag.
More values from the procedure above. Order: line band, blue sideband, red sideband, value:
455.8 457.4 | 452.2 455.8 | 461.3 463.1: -0.073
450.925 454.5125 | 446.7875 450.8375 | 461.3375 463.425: 0.051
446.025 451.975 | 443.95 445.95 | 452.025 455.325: -0.094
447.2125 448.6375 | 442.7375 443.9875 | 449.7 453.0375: -0.058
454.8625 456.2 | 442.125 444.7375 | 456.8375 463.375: 0.012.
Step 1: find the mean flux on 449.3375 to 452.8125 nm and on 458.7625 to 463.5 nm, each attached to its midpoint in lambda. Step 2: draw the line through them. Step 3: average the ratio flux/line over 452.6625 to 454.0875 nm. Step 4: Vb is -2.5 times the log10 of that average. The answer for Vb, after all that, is 0.17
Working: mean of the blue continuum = 16.8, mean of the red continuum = 17.3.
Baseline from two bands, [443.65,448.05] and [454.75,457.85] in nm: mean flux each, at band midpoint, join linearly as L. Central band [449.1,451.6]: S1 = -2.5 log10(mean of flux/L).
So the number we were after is -0.12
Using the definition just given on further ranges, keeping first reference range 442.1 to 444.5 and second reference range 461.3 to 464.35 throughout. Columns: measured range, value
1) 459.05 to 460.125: -0.02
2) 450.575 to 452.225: -0.15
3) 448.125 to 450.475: -0.09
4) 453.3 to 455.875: 0.02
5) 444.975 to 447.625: 0.04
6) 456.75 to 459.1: -0.04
